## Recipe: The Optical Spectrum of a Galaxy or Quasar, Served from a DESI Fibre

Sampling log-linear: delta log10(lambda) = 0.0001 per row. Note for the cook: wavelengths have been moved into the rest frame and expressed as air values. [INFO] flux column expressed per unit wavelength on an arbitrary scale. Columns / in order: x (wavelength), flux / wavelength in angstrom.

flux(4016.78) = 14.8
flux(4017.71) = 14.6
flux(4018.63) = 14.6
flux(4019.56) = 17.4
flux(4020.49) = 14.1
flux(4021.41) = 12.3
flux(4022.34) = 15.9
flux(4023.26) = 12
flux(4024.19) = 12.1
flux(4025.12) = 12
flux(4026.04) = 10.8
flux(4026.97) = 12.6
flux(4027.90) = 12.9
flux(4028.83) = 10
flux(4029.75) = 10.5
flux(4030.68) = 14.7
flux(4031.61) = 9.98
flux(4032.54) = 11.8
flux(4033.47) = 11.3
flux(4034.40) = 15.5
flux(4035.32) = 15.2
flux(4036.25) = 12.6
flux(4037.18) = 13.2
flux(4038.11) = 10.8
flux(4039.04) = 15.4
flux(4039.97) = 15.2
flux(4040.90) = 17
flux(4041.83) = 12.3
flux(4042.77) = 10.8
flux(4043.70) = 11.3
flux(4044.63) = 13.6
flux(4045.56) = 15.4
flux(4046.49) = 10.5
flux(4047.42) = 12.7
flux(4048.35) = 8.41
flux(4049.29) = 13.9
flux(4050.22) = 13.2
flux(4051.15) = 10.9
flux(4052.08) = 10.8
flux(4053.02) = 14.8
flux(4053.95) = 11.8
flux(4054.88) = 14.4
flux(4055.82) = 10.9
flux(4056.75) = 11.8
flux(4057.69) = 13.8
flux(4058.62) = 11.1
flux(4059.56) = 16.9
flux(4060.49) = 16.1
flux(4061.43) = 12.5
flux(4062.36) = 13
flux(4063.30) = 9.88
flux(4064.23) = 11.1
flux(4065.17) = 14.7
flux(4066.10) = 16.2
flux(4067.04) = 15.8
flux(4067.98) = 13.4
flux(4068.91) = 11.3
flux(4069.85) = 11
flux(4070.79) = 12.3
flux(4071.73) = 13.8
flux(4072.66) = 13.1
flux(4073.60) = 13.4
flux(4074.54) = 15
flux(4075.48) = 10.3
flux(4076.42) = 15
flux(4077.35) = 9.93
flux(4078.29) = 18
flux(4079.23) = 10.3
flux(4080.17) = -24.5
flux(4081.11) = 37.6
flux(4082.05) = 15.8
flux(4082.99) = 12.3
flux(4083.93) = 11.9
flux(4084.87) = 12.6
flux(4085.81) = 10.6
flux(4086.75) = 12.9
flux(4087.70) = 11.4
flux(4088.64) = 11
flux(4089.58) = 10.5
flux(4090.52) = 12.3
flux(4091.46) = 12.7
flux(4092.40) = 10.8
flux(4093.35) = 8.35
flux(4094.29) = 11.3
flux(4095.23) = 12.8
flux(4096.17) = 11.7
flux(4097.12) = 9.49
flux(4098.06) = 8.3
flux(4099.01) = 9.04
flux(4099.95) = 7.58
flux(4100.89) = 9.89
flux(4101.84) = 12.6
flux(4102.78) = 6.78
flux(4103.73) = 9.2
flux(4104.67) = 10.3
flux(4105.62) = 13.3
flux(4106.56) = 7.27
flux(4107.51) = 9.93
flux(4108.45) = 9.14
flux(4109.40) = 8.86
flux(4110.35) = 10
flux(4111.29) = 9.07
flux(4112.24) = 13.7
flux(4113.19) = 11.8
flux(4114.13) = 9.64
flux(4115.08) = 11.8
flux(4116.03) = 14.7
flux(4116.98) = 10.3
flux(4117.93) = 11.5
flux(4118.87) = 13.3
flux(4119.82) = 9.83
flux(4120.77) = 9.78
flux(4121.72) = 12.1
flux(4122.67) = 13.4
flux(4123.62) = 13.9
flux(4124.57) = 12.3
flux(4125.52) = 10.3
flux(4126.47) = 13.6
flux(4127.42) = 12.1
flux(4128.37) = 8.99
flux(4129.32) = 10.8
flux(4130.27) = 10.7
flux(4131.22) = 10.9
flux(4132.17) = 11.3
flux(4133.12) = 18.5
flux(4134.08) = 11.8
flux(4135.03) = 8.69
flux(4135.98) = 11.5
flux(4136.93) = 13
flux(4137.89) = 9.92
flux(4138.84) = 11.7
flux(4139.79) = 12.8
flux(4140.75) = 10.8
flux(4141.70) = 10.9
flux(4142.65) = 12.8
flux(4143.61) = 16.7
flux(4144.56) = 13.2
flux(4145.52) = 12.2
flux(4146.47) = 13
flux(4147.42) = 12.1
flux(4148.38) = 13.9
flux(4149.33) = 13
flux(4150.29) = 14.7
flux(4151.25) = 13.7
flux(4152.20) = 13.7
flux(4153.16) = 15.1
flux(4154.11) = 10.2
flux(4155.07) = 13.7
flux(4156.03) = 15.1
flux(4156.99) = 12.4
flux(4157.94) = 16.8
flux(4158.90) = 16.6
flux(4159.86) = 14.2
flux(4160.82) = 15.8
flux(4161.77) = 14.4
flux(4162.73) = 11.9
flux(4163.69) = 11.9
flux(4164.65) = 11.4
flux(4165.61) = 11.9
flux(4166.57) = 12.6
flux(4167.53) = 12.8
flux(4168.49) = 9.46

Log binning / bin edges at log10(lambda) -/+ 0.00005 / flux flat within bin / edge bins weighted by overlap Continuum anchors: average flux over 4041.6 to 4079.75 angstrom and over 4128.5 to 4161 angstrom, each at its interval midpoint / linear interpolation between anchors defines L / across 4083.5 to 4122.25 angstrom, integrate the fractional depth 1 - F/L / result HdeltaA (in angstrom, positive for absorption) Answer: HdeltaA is 6.4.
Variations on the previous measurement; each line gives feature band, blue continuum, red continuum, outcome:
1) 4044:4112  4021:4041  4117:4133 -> 3.0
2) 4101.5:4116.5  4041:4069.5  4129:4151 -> 2.5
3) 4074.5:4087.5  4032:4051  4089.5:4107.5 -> -1.0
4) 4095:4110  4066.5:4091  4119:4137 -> 2.8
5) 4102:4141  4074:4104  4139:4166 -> 3.3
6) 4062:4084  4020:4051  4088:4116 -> -2.2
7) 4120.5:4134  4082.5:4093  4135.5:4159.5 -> 0.6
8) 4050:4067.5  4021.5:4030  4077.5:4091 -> -2.0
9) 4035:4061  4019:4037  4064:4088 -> -0.6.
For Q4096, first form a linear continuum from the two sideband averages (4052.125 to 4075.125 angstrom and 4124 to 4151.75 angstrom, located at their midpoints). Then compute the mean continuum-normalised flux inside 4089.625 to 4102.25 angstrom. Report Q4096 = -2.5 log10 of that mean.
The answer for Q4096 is 0.213 mag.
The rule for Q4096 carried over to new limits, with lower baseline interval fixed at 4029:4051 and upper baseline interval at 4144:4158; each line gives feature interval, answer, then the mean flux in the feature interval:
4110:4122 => 0.17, 11.4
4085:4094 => 0.17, 11.2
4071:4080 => 0.09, 11.9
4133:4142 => 0.14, 11.7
